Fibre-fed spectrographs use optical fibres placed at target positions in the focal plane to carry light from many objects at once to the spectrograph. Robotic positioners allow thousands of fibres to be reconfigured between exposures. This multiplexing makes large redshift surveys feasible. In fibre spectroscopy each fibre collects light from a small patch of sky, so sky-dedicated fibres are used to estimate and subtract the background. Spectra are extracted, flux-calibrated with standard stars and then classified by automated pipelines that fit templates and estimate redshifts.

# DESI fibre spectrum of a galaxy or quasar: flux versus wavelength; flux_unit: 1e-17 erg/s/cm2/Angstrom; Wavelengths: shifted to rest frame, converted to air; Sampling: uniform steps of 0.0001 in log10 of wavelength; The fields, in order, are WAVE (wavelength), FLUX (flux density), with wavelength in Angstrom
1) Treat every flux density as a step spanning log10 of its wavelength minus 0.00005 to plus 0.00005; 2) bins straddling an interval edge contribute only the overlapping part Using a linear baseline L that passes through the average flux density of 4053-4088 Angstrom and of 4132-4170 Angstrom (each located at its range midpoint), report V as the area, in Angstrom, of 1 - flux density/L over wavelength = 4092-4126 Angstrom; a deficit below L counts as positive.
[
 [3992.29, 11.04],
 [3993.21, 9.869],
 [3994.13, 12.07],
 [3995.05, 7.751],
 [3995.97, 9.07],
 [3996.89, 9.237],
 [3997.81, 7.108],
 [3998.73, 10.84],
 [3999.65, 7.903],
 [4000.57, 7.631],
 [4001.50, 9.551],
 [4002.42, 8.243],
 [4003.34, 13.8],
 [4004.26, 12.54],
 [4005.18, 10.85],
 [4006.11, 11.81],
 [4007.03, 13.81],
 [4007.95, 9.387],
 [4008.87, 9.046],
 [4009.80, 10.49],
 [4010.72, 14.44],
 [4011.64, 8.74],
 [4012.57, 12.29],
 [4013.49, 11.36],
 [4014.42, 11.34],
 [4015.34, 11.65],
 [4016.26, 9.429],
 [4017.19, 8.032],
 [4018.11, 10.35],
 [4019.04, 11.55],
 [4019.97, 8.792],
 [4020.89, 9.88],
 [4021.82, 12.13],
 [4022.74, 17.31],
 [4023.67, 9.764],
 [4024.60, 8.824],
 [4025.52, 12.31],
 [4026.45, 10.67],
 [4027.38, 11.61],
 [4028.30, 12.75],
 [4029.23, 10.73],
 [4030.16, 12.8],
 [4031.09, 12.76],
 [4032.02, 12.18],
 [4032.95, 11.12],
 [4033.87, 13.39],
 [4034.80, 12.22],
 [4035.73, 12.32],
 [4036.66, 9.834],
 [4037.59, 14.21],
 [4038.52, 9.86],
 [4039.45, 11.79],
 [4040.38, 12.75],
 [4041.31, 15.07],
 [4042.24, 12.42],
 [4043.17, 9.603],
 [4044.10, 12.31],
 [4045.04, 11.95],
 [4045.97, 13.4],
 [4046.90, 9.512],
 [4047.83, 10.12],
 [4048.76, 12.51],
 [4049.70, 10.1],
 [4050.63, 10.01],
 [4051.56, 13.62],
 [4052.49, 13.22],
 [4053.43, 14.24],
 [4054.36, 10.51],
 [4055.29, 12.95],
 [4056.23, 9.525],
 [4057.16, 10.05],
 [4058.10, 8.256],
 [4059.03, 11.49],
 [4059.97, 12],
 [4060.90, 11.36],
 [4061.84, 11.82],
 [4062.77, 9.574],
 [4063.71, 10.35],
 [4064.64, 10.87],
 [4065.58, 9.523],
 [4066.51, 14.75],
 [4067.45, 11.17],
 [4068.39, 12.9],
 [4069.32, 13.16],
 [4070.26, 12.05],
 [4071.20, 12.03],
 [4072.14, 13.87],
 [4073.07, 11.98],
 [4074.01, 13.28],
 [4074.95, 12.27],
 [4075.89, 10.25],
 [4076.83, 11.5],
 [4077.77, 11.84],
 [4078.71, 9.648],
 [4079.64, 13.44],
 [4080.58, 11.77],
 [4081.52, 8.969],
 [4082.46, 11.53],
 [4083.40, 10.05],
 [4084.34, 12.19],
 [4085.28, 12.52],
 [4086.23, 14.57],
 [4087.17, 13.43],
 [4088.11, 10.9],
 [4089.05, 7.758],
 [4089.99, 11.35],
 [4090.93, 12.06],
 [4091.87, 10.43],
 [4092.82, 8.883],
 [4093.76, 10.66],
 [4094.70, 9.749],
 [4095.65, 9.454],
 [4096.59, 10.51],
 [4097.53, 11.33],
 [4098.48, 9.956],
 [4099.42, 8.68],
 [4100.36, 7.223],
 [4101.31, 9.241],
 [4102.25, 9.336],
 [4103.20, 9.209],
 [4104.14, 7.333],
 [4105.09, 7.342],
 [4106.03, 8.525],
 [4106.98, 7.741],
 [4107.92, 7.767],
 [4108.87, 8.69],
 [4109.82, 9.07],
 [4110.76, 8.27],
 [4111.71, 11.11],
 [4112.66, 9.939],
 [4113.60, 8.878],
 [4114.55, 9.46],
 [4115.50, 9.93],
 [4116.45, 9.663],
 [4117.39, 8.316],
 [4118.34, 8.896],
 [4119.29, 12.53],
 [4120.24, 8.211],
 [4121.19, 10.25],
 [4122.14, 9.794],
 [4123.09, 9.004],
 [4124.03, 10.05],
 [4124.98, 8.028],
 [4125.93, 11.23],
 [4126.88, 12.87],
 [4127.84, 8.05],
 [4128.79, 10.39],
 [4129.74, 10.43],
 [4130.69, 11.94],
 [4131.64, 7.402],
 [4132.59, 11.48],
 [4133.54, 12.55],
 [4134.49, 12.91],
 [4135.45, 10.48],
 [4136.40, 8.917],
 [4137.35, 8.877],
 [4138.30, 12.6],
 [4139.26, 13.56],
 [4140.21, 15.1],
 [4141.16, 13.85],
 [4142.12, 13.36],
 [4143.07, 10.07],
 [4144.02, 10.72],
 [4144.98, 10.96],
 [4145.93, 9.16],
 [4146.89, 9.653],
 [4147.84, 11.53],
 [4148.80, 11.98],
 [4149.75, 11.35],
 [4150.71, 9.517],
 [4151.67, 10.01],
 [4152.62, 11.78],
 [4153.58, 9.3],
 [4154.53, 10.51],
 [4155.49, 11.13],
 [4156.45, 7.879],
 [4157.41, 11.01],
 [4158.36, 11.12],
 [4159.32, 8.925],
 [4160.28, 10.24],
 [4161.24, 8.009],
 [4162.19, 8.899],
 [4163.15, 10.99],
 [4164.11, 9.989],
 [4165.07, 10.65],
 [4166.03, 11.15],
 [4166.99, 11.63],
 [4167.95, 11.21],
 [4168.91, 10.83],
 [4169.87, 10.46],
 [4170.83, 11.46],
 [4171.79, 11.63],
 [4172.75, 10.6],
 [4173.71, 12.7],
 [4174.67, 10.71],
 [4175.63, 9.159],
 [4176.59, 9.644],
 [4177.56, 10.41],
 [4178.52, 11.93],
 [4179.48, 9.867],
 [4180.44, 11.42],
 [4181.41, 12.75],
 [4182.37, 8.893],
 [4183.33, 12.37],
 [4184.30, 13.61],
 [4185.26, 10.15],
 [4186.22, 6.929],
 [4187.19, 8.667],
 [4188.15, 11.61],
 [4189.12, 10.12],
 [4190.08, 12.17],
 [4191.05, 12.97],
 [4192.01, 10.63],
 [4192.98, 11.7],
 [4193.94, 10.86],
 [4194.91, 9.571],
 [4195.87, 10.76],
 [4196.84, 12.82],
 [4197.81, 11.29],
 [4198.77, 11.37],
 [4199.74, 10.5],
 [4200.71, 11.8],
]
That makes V 6.02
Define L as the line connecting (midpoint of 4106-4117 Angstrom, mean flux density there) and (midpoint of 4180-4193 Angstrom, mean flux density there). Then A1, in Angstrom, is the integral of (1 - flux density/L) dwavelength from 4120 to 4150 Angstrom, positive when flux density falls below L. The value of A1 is -3.58 Angstrom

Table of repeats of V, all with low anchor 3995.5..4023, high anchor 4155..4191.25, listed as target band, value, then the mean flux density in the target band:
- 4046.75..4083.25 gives -3.13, 11.5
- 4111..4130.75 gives 1.32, 9.89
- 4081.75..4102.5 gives 0.12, 10.5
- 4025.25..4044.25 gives -2.60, 12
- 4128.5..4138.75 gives -0.12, 10.7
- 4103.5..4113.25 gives 1.84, 8.6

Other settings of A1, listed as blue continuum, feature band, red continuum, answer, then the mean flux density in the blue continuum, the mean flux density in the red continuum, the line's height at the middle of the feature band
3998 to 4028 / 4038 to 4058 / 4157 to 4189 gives -1.6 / 10.8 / 10.6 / 10.8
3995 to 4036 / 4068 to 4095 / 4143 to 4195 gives -1.9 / 10.9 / 10.6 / 10.8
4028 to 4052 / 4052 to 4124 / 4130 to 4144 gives 7.4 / 11.9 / 11.6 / 11.7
